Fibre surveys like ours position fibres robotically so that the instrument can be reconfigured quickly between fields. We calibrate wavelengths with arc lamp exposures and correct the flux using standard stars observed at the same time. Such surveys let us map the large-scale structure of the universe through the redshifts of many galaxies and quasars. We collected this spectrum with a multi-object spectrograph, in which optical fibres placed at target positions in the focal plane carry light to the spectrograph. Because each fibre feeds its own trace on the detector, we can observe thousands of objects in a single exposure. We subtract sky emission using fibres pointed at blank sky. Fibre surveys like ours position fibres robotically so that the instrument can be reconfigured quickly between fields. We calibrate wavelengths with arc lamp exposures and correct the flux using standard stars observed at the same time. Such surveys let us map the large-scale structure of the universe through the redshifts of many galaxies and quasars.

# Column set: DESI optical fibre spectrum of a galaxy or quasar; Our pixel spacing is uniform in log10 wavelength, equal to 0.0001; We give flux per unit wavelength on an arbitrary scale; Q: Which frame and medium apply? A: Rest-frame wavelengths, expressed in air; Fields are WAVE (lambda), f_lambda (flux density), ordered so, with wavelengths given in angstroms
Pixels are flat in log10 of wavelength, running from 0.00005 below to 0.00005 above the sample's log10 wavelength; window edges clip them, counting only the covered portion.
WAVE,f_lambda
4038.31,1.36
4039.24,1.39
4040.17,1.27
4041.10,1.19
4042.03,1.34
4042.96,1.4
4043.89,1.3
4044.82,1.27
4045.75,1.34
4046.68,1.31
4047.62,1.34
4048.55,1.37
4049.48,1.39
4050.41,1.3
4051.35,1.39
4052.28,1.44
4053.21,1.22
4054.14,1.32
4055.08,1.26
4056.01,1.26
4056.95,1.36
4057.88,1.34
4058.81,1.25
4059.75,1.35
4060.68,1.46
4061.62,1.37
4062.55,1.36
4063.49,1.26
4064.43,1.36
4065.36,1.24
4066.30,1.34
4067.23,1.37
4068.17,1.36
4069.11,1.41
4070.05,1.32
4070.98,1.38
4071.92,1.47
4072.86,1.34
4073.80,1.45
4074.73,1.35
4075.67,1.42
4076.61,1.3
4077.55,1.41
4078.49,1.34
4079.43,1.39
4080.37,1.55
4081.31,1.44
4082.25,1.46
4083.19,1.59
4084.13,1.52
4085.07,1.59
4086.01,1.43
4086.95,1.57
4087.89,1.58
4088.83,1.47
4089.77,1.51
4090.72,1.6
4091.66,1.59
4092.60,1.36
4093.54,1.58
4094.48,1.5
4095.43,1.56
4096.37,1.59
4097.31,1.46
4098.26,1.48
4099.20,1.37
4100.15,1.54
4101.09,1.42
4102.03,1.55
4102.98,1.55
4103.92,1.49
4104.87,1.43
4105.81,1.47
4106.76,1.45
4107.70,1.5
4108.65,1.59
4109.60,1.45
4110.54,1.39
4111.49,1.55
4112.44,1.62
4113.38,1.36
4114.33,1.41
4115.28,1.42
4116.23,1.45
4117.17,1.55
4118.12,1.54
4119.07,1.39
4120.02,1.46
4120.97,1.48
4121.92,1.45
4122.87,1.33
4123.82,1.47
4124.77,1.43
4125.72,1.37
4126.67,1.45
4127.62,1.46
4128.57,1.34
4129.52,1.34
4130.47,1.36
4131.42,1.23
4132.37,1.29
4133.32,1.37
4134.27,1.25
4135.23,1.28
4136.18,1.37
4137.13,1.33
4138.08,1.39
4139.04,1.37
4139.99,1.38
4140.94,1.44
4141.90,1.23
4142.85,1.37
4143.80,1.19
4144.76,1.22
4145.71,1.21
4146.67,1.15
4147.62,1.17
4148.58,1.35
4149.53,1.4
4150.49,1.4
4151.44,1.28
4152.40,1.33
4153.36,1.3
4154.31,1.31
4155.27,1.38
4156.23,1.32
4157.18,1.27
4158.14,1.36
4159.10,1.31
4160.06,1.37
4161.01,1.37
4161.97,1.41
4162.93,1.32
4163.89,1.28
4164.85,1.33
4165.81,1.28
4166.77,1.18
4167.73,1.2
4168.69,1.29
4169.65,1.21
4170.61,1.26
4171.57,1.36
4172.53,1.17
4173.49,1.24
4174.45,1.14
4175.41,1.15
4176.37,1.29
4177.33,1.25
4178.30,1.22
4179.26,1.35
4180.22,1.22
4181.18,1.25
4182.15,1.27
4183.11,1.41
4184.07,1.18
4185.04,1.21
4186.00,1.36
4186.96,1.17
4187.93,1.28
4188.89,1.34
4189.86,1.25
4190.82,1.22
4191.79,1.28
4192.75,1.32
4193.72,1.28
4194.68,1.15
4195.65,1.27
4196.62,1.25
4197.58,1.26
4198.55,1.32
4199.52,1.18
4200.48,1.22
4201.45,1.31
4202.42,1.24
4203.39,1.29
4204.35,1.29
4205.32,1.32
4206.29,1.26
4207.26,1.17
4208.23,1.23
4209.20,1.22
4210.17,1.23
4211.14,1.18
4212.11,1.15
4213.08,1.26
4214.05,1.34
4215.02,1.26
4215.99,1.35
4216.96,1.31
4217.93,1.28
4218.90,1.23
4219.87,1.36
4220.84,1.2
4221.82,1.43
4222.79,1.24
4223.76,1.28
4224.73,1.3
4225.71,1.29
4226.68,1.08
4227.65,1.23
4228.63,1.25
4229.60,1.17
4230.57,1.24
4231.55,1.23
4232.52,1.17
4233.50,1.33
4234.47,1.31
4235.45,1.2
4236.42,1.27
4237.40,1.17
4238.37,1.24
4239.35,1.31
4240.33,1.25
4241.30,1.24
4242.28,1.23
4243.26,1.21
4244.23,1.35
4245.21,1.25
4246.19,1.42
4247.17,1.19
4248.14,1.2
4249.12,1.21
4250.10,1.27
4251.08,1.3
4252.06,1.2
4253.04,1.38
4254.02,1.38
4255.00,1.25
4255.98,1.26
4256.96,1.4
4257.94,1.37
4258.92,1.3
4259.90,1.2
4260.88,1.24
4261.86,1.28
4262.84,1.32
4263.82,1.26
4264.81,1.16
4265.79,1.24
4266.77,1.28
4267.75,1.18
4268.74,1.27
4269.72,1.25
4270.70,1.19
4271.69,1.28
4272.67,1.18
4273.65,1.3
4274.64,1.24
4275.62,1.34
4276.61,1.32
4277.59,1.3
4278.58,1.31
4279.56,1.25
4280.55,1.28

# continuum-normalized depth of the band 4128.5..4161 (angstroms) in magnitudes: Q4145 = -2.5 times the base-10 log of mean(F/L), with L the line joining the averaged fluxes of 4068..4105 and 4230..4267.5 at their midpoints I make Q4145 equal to 0.07 mag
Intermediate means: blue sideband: 1.47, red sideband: 1.27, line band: 1.31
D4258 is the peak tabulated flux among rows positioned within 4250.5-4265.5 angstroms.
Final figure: 1.4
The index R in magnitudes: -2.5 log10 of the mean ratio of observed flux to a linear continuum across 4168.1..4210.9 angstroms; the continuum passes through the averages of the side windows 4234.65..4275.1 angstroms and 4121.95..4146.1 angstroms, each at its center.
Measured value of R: 0.04 mag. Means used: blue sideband 1.34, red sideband 1.26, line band 1.25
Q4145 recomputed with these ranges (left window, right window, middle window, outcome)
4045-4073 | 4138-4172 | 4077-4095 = -0.128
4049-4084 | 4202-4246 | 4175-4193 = 0.017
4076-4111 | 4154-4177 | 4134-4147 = 0.044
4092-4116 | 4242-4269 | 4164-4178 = 0.124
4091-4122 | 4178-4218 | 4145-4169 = 0.049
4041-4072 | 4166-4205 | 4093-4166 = -0.083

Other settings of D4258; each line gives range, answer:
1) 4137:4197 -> 1.44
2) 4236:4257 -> 1.42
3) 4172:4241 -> 1.43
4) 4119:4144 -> 1.48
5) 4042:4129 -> 1.62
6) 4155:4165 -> 1.41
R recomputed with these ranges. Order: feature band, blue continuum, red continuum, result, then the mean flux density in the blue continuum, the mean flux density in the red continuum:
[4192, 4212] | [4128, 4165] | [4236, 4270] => 0.04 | 1.32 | 1.27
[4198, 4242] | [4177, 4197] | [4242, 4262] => 0.02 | 1.26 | 1.28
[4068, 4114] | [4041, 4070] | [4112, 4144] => -0.09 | 1.33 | 1.39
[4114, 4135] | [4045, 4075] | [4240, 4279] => -0.06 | 1.35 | 1.27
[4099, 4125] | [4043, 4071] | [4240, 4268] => -0.12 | 1.34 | 1.27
